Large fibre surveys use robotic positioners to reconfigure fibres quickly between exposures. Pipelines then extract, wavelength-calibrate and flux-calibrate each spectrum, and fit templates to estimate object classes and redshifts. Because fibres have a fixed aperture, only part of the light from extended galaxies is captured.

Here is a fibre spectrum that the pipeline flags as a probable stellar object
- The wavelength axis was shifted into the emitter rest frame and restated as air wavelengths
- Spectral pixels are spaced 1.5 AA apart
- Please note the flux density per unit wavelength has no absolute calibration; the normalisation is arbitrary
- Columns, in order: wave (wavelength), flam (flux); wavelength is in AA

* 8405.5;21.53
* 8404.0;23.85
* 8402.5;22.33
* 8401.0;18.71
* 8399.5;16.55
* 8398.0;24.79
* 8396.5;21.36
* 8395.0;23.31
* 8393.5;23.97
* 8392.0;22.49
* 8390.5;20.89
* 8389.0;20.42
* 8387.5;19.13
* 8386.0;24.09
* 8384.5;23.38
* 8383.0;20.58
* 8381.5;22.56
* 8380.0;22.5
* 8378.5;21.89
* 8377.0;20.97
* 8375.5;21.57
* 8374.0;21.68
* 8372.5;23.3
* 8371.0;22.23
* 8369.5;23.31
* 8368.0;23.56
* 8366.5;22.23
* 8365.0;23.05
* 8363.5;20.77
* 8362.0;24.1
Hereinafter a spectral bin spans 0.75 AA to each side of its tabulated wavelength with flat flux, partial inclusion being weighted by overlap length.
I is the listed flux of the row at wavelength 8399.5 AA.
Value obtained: 16.55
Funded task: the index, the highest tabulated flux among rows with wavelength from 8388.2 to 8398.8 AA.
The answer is 24.79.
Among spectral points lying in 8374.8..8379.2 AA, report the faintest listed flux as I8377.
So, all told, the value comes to 20.97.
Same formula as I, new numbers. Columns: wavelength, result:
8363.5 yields 20.77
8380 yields 22.5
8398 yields 24.79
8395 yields 23.31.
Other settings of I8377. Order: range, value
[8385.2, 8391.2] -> 19.13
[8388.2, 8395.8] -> 20.42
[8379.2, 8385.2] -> 20.58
